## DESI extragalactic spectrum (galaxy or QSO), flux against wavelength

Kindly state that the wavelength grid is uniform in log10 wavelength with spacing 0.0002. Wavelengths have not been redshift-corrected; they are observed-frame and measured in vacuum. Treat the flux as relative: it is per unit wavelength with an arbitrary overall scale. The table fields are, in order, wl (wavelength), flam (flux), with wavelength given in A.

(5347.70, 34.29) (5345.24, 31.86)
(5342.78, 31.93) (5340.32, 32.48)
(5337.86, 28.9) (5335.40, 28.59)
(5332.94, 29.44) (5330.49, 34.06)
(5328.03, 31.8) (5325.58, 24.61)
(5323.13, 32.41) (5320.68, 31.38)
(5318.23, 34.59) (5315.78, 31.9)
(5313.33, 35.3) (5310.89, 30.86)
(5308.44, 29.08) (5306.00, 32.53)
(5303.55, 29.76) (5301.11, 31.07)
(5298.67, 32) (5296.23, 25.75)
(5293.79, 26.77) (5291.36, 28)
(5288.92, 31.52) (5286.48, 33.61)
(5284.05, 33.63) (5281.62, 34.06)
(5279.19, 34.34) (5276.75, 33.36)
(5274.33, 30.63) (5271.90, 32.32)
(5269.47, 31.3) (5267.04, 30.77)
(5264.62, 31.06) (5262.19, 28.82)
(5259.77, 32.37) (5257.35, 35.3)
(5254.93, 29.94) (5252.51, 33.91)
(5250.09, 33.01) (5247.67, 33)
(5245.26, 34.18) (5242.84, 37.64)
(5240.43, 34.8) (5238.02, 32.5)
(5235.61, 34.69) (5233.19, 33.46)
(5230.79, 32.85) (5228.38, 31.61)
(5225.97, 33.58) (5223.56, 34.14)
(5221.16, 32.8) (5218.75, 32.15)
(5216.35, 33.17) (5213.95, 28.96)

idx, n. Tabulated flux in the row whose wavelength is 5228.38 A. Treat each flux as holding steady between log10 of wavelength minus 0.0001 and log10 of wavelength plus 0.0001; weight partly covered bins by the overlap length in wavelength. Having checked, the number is 31.61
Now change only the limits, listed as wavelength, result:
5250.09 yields 33.01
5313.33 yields 35.3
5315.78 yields 31.9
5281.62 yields 34.06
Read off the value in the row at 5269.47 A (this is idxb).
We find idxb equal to 31.3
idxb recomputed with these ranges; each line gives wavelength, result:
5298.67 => 32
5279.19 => 34.34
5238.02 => 32.5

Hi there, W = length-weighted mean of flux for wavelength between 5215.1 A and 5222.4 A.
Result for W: 32.7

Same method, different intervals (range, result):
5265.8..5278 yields 31.7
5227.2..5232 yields 32.3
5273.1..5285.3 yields 33.2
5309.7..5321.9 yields 32.8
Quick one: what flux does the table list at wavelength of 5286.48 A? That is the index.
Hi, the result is 33.61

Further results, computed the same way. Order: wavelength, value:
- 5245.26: 34.18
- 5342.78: 31.93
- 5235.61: 34.69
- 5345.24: 31.86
